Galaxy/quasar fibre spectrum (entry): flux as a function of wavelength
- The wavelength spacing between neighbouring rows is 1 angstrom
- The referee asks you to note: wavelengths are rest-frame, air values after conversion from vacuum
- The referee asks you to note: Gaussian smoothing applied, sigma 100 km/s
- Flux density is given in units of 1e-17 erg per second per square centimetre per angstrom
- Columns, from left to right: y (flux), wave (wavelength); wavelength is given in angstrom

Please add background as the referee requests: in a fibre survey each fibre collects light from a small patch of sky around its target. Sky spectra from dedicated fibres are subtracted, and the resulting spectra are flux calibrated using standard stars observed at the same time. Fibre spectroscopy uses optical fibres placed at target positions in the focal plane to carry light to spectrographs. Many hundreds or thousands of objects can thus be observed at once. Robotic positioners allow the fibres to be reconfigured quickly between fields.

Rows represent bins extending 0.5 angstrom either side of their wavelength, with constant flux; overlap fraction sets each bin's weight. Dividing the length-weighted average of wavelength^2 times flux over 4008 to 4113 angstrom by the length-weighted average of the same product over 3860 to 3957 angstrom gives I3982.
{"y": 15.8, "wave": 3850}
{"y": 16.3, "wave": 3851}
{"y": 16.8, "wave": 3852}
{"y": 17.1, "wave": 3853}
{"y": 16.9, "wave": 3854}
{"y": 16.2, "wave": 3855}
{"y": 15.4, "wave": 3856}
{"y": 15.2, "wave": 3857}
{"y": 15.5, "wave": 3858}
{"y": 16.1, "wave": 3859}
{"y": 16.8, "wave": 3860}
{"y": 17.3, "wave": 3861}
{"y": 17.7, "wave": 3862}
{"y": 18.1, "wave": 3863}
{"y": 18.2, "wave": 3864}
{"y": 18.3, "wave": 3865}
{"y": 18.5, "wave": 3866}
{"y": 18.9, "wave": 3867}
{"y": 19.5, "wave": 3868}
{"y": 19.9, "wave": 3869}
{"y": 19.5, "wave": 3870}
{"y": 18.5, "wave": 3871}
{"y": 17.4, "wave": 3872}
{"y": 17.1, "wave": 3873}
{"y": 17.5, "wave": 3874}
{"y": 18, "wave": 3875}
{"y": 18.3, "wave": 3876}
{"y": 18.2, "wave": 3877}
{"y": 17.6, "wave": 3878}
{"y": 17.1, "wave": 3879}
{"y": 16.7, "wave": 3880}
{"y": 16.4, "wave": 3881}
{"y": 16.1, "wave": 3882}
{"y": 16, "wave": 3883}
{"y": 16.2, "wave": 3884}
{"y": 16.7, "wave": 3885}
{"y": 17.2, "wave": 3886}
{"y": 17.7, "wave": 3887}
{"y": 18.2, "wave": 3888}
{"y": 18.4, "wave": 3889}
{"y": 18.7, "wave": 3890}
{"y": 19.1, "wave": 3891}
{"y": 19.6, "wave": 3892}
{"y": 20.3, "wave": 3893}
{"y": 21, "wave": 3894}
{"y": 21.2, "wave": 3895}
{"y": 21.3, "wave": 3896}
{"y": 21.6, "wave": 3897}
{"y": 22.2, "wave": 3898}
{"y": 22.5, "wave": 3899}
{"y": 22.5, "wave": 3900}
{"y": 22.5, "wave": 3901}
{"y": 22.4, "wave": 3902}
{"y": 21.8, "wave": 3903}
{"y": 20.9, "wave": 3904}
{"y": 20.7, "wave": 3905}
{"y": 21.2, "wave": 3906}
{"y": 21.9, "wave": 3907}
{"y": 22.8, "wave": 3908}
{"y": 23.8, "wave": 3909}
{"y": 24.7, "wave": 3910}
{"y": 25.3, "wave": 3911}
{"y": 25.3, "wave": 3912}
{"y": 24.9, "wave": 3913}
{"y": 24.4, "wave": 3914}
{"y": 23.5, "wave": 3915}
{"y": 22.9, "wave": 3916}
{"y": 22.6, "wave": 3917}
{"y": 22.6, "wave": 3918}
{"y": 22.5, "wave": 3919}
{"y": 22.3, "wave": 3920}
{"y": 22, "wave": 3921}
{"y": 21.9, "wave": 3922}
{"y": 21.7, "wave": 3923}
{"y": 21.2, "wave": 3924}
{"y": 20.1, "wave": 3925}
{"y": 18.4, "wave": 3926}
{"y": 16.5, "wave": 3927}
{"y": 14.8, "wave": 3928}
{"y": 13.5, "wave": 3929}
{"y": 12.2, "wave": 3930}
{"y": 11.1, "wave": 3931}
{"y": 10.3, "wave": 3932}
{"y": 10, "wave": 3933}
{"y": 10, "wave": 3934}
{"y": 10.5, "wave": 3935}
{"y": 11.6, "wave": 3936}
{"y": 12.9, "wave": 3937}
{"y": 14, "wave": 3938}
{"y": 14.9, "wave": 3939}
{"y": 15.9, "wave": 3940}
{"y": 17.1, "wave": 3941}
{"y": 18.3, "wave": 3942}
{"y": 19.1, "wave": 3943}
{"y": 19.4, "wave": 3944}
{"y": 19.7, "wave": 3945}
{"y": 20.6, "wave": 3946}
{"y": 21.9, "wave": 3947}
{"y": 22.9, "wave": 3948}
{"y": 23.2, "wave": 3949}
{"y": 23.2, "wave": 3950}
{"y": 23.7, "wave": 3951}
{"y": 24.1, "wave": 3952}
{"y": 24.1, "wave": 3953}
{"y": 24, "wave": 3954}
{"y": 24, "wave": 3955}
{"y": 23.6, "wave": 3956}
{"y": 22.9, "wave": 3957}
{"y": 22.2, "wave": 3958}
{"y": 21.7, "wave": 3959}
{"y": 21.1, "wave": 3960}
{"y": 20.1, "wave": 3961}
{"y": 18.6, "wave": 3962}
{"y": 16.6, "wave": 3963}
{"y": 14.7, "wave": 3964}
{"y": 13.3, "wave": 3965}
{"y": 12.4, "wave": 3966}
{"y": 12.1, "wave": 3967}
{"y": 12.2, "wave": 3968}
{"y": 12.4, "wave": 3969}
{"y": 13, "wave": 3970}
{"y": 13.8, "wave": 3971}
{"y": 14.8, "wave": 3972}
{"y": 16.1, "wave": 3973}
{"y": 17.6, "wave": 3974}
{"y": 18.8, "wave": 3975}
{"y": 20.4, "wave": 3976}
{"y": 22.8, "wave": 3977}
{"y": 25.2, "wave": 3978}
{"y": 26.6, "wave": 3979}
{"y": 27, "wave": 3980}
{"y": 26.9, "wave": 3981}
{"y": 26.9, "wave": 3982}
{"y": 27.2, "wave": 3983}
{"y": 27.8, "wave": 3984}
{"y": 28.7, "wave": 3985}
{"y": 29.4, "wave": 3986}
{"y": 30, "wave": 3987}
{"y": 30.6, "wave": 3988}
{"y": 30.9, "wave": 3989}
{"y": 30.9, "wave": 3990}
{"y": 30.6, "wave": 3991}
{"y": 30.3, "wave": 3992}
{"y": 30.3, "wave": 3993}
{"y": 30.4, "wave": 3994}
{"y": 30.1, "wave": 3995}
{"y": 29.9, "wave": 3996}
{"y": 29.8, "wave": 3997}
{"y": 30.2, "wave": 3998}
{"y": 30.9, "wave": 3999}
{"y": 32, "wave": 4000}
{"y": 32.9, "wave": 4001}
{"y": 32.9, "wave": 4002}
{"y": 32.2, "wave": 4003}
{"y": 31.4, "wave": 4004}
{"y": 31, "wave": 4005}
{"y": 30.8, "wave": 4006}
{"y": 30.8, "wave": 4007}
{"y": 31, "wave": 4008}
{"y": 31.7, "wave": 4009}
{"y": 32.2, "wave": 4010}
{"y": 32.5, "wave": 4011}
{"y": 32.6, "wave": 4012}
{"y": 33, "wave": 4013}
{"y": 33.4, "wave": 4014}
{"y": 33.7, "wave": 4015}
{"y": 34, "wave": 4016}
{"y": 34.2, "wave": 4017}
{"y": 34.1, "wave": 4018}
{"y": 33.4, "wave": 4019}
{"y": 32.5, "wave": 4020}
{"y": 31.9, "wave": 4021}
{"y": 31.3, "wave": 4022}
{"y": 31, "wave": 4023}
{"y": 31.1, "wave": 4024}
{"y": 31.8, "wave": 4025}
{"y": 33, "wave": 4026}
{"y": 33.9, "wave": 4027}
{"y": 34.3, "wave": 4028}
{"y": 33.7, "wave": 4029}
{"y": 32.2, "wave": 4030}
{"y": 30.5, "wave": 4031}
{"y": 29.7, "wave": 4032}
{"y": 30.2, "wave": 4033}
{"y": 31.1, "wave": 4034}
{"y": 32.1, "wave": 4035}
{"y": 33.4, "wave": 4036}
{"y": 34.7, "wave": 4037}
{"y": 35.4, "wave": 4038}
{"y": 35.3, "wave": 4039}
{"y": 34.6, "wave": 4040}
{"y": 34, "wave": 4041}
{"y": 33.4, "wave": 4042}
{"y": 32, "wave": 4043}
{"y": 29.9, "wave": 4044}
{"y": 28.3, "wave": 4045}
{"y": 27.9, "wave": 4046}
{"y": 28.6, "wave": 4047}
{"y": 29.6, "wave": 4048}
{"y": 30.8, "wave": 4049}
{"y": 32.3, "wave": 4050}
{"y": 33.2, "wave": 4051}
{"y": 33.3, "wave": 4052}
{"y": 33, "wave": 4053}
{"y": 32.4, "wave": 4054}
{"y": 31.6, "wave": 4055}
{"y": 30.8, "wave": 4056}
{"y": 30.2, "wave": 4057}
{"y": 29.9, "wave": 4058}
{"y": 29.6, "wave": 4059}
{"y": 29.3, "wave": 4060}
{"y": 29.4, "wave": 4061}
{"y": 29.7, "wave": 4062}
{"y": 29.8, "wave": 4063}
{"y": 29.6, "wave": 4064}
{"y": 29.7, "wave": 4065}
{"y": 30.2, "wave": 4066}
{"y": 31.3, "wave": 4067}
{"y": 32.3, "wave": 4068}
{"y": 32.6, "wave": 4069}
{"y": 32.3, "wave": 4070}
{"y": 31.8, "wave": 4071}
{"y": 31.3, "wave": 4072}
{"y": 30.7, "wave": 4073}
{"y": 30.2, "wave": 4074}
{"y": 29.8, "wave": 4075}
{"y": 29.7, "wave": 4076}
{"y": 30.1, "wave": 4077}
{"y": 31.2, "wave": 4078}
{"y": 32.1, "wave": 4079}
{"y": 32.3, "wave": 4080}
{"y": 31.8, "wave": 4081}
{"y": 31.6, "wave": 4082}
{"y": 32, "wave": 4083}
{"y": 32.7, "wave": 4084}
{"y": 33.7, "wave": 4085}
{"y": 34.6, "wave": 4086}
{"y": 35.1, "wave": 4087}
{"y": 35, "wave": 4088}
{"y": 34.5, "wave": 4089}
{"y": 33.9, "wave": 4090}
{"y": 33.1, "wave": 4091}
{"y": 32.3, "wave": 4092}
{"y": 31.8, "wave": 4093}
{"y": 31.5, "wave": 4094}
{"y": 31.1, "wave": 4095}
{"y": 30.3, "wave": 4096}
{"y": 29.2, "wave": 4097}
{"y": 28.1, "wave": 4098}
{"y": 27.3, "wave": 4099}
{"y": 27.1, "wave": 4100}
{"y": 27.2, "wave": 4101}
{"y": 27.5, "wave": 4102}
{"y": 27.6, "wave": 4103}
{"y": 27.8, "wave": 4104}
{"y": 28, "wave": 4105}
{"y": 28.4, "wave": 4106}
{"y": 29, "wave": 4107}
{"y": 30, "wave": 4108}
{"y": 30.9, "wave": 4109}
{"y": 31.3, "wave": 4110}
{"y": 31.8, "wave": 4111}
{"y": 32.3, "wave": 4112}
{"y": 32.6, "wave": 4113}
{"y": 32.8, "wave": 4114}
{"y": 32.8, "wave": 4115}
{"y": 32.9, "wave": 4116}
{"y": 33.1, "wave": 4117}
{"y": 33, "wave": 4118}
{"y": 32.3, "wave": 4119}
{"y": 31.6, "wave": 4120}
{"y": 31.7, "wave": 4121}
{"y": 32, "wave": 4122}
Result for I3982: 1.75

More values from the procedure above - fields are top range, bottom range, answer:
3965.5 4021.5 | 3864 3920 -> 1.44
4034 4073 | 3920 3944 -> 2.12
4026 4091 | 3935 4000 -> 1.50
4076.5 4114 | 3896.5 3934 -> 1.66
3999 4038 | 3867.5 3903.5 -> 1.82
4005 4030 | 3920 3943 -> 2.17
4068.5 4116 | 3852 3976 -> 1.82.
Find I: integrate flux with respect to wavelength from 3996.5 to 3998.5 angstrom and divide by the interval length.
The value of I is 30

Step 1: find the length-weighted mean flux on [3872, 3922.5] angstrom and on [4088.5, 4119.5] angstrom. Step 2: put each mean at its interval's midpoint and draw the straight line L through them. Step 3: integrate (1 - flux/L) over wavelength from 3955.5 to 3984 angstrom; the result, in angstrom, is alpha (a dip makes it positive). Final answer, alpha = 5.5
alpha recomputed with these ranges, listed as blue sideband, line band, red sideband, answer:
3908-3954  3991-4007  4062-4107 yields -4.3 angstrom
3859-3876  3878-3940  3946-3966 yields 1.4 angstrom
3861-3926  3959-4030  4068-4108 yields -3.4 angstrom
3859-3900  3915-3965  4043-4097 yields 8.3 angstrom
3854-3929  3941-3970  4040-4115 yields 4.8 angstrom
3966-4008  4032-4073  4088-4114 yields -4.2 angstrom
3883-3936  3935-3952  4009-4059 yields 3.4 angstrom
